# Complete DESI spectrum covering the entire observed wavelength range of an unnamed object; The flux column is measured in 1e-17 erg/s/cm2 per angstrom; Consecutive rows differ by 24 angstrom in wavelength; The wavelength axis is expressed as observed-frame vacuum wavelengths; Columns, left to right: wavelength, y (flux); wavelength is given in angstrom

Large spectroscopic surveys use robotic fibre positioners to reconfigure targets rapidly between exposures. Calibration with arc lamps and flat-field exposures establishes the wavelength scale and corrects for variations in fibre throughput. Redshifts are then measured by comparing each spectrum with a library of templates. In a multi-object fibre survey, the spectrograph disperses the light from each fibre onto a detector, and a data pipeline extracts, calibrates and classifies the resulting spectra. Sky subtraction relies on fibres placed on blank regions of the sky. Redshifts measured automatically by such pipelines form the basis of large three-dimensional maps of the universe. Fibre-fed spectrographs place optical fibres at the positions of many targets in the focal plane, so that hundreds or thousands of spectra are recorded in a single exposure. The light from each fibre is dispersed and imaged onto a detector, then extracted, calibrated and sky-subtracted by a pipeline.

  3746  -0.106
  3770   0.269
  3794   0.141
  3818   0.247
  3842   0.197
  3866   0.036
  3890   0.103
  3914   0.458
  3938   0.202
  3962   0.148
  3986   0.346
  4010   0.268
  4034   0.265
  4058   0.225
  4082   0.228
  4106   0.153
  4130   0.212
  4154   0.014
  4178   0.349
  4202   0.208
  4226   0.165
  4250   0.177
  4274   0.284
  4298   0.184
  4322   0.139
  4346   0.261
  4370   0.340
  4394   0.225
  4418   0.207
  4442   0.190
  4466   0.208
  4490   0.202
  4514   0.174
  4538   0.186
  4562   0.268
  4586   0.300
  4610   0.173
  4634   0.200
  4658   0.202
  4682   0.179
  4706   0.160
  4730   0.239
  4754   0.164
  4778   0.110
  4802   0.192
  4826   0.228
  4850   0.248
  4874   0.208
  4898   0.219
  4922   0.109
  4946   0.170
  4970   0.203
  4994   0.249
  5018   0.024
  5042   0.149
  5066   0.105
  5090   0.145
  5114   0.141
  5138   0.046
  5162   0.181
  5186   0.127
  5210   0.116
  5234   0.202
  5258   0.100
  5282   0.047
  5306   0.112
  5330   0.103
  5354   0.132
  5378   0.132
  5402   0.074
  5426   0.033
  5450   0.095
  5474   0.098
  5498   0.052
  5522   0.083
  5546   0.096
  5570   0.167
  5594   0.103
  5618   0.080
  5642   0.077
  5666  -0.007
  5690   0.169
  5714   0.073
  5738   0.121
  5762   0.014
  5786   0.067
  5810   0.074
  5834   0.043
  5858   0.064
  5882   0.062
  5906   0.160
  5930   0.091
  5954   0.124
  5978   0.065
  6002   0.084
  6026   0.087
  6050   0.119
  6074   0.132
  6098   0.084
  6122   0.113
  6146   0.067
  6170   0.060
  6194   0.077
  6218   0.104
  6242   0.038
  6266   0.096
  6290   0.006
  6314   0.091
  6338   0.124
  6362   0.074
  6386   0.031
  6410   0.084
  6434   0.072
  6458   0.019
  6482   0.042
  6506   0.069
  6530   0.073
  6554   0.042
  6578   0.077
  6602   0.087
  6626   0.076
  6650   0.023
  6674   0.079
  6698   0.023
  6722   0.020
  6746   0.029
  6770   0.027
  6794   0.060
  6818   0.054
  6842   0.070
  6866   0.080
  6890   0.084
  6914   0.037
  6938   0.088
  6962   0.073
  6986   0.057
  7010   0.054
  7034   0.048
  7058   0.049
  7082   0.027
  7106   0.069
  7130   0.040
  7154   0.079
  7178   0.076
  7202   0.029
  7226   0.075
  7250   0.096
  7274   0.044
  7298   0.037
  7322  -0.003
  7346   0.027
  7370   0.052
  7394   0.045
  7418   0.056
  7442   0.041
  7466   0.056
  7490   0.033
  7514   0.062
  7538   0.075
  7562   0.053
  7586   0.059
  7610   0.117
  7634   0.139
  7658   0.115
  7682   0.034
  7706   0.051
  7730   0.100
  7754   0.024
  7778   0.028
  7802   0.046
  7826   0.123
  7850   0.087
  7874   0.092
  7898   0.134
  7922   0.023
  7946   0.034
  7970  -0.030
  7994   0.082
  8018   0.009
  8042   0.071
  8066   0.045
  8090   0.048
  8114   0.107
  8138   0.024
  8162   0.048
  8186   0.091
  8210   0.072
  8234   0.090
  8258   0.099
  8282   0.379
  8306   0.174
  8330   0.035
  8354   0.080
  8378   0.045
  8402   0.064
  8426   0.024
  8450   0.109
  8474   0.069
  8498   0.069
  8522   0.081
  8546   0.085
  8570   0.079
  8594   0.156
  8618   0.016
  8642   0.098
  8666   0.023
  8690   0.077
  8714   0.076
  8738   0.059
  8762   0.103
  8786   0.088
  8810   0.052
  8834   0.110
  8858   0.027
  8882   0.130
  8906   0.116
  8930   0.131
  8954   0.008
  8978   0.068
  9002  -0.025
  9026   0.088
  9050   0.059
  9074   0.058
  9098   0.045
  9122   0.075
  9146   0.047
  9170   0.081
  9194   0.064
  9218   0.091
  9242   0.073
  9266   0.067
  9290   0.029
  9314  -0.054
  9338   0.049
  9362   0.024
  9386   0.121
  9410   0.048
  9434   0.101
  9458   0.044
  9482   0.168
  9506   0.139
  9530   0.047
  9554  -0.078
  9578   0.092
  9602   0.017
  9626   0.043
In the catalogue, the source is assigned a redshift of 1.22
